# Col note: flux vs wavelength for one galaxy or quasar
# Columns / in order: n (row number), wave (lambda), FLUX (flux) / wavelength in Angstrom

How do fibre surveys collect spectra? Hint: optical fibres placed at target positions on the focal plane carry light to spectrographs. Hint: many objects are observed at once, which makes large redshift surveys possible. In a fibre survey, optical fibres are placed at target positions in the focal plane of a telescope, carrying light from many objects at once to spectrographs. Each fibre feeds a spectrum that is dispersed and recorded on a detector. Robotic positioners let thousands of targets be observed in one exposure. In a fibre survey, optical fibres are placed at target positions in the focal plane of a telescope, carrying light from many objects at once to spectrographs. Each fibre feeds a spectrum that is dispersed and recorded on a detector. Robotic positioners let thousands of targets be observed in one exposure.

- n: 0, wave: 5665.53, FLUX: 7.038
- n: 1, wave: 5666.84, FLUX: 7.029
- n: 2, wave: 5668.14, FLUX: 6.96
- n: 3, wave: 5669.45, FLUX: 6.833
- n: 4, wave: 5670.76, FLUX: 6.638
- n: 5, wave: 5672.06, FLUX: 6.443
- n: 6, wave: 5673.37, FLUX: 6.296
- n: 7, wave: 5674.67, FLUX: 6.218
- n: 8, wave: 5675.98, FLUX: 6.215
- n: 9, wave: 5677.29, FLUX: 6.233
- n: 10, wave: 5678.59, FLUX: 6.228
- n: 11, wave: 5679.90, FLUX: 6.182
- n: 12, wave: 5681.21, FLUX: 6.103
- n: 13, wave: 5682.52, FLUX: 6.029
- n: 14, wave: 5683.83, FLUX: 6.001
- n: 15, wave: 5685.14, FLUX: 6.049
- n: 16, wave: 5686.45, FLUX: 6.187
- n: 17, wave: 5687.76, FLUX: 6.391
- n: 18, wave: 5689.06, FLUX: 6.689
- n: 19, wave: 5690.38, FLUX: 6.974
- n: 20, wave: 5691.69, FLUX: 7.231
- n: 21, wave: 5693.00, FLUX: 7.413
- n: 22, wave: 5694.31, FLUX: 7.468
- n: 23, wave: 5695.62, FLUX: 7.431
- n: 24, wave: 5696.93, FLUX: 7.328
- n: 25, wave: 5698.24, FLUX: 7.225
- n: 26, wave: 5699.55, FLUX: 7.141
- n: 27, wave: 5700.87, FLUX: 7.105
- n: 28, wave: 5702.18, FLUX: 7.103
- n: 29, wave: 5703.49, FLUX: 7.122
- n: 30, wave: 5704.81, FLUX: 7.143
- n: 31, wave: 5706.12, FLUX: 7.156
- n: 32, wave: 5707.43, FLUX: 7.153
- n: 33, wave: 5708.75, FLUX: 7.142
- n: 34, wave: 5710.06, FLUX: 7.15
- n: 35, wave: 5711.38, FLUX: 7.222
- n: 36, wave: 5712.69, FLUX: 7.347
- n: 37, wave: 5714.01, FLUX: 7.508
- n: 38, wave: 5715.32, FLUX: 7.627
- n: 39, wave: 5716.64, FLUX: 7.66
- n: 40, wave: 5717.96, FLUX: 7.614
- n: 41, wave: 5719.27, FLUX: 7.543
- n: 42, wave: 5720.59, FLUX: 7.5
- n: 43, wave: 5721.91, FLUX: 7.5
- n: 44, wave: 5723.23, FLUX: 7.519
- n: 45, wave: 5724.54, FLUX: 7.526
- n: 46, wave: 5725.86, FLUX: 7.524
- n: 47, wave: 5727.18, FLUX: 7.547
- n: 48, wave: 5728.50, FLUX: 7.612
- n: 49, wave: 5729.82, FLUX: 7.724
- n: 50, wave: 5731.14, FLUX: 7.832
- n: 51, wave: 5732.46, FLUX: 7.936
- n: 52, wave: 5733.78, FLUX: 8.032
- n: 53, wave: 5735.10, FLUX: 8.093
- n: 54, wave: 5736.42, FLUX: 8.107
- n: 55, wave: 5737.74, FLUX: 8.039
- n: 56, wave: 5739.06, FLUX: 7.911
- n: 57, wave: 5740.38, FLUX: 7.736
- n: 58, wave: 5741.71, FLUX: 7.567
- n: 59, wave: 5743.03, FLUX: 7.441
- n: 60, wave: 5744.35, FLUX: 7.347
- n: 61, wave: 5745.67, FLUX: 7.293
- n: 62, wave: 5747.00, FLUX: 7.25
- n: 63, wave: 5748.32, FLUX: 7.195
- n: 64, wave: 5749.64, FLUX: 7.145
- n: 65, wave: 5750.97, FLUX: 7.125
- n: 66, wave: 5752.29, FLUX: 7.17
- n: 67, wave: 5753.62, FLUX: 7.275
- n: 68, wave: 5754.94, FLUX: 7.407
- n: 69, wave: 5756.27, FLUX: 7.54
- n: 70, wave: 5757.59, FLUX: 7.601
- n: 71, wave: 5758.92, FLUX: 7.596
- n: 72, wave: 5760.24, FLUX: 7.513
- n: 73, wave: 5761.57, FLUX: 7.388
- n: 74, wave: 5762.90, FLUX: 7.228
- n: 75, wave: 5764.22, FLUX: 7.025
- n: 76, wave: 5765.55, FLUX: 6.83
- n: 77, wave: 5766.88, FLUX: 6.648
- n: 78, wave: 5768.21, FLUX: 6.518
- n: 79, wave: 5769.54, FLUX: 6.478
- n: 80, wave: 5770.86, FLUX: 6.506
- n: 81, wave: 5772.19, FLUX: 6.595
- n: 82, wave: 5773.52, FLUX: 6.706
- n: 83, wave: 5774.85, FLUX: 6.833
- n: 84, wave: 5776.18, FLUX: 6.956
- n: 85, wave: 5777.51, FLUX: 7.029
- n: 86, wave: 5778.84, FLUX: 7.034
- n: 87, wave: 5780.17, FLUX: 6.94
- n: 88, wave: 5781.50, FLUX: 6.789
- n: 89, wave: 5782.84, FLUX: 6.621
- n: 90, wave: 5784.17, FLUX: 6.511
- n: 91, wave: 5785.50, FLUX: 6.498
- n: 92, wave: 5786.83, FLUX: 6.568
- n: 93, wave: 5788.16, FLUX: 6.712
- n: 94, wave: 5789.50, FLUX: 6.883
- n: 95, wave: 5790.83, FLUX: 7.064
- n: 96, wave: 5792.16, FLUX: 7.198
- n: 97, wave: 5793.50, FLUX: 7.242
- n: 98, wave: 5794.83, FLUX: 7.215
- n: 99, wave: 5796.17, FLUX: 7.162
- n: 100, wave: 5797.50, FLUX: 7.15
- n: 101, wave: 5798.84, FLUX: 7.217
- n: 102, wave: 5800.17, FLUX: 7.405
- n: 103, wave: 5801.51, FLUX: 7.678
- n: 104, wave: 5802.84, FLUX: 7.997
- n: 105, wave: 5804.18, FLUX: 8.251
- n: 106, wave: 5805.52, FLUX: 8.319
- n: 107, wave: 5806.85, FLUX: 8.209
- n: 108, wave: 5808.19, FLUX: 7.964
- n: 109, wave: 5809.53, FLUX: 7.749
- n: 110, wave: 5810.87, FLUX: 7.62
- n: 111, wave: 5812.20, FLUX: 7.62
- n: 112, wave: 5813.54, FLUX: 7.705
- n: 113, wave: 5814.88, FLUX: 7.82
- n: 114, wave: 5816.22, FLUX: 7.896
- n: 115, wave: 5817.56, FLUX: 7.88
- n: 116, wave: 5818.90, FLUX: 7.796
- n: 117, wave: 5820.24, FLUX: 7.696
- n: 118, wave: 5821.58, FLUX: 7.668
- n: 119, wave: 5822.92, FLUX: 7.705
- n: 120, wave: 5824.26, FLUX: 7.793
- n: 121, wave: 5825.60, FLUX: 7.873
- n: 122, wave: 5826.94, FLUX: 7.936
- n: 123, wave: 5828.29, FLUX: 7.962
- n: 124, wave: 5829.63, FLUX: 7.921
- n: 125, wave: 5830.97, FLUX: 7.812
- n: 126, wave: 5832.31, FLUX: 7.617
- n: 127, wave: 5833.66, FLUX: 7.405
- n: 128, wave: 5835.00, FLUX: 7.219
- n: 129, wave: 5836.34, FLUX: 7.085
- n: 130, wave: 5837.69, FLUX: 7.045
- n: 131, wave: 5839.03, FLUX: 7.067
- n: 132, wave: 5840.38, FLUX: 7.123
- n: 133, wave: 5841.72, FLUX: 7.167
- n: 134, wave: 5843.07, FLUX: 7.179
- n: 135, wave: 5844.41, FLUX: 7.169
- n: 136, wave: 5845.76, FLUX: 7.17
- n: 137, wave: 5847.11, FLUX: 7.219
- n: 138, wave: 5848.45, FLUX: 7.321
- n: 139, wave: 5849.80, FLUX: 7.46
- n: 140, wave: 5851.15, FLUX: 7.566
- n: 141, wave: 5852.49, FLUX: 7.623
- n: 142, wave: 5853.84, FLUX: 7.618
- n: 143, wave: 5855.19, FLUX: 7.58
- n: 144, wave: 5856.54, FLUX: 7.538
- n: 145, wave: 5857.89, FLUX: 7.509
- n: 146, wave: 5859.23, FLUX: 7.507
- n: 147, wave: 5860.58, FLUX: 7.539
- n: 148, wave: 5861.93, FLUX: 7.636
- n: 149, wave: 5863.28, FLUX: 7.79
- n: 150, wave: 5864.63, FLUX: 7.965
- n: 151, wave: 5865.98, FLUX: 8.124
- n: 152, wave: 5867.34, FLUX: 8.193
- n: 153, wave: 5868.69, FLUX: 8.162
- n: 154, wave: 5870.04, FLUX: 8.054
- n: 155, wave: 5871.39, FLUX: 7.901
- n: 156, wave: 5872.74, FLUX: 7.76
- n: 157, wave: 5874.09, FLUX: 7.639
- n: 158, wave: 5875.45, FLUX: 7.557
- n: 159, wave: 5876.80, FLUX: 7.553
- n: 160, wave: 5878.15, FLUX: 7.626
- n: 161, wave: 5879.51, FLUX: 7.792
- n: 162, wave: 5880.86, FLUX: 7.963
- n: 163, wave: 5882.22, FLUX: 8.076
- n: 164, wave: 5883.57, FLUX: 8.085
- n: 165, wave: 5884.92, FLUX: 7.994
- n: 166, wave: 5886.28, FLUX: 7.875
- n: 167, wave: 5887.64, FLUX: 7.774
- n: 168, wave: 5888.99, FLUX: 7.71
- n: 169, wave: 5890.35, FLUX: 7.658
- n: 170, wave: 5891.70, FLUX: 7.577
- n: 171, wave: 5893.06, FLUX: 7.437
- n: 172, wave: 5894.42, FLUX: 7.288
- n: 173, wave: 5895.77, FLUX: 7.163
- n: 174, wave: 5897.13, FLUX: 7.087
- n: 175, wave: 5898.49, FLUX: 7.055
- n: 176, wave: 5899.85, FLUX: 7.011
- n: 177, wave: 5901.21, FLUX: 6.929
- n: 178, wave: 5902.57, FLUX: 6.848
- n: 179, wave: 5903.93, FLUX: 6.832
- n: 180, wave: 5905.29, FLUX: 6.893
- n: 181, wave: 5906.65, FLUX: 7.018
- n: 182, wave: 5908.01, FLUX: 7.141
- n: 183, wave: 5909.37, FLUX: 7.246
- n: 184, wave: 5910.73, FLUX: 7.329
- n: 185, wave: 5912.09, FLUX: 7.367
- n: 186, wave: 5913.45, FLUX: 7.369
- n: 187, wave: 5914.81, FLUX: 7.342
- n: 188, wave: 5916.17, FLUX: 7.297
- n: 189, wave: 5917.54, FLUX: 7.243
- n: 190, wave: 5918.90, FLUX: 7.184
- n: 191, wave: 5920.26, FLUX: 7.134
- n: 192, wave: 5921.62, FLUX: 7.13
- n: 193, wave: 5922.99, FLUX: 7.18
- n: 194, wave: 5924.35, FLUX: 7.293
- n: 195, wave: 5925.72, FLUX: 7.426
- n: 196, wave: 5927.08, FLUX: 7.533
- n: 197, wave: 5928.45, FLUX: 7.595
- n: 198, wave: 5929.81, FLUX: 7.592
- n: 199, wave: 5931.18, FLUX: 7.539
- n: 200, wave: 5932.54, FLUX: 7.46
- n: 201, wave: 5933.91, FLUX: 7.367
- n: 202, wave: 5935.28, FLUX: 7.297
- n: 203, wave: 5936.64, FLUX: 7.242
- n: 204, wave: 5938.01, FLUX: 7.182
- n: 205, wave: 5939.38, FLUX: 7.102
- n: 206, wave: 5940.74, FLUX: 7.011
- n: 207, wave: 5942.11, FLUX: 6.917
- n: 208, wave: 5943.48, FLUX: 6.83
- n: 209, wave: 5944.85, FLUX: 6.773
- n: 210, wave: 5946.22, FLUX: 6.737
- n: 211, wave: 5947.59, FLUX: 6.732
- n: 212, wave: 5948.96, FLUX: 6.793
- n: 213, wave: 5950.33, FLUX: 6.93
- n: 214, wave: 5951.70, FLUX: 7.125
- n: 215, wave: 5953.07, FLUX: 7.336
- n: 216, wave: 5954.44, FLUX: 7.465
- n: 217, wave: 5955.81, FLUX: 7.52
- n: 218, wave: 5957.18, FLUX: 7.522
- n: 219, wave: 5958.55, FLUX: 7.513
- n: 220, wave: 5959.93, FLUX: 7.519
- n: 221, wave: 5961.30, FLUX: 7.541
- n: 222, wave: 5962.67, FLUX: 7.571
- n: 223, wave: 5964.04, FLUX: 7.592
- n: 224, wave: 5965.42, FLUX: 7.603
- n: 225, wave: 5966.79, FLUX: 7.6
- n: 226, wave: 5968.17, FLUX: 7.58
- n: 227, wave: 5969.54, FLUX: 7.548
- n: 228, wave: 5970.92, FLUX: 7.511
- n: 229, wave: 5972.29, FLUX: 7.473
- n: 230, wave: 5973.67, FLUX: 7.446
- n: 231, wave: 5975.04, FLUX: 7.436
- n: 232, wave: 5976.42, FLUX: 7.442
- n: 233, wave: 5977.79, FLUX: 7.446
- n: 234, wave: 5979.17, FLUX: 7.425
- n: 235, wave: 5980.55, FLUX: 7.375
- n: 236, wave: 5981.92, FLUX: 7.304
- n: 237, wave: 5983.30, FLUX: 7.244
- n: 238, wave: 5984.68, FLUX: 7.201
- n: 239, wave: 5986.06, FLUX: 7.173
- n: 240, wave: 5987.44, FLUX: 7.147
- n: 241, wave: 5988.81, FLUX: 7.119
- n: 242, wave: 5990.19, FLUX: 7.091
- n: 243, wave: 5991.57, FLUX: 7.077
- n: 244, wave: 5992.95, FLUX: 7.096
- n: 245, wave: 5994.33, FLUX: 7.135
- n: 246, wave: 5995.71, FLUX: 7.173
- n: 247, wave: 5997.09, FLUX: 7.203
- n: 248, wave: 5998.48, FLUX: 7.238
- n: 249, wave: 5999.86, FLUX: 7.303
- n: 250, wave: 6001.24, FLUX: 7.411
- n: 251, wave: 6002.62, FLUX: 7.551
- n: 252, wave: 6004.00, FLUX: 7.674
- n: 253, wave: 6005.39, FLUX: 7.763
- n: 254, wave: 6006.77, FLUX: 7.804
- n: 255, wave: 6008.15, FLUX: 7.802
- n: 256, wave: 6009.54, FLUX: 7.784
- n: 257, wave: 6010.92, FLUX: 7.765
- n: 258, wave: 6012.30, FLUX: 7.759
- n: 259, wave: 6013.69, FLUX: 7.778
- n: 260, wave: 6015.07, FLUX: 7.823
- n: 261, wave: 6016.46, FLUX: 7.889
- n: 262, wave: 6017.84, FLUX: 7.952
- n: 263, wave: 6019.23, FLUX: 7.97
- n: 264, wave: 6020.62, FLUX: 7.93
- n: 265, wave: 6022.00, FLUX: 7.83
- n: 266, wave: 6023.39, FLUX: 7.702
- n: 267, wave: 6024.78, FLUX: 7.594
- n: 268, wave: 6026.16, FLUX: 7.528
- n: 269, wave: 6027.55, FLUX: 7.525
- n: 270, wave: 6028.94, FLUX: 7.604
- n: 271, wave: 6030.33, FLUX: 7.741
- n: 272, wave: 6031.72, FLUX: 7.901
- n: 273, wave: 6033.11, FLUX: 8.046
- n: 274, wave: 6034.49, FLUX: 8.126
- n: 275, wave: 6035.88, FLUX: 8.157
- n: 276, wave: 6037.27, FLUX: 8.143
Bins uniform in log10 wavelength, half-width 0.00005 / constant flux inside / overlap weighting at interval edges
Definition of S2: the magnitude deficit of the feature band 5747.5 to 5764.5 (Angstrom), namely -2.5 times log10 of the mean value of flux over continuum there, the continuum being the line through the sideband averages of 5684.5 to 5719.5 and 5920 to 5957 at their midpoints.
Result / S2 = -0.026 mag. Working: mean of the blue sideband 7.15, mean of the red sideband 7.2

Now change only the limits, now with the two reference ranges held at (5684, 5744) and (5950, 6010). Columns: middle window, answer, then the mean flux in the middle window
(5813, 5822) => -0.057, 7.78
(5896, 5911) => 0.056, 7.03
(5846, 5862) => -0.016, 7.5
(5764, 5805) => 0.061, 6.98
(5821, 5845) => -0.014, 7.49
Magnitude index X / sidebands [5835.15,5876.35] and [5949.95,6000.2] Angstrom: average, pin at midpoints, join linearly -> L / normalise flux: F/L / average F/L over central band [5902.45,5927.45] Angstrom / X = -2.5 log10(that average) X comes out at 0.04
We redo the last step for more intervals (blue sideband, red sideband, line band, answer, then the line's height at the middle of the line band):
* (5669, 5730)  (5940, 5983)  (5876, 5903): -0.05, 7.22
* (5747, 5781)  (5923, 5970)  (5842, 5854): -0.03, 7.17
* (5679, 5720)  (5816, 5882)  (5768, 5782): 0.08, 7.32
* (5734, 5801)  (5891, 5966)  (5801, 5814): -0.11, 7.17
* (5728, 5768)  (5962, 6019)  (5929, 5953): 0.06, 7.47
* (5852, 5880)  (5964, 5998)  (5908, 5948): 0.04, 7.52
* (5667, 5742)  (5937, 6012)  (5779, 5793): 0.06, 7.2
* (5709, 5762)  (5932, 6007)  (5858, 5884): -0.06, 7.4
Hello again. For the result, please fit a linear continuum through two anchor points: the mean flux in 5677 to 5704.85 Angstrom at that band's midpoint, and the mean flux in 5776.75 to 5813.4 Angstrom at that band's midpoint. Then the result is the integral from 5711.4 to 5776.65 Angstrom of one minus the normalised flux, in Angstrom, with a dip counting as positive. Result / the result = -3.3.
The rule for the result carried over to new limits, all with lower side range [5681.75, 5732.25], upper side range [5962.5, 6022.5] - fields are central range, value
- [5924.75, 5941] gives 0.1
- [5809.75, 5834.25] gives -1.5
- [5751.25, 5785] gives 1.3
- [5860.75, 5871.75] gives -0.9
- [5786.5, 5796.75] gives 0.4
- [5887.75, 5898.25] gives 0.0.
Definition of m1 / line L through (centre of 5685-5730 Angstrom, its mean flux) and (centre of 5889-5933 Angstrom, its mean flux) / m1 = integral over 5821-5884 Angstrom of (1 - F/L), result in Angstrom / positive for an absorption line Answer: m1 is -3.1 Angstrom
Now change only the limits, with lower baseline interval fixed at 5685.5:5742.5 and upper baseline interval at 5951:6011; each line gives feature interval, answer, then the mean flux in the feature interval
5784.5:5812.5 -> 0.04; 7.4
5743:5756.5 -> 0.25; 7.27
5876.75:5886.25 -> -0.61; 7.89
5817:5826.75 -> -0.48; 7.78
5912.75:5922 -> 0.21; 7.25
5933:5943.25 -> 0.37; 7.15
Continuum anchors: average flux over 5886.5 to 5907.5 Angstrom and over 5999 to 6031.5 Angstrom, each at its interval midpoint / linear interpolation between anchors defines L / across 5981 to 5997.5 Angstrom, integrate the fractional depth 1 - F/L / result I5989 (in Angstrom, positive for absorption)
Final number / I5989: 1.0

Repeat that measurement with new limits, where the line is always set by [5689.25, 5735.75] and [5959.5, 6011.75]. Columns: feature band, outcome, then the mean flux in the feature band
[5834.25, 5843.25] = 0.4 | 7.13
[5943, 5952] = 0.7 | 6.83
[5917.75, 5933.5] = 0.1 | 7.37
